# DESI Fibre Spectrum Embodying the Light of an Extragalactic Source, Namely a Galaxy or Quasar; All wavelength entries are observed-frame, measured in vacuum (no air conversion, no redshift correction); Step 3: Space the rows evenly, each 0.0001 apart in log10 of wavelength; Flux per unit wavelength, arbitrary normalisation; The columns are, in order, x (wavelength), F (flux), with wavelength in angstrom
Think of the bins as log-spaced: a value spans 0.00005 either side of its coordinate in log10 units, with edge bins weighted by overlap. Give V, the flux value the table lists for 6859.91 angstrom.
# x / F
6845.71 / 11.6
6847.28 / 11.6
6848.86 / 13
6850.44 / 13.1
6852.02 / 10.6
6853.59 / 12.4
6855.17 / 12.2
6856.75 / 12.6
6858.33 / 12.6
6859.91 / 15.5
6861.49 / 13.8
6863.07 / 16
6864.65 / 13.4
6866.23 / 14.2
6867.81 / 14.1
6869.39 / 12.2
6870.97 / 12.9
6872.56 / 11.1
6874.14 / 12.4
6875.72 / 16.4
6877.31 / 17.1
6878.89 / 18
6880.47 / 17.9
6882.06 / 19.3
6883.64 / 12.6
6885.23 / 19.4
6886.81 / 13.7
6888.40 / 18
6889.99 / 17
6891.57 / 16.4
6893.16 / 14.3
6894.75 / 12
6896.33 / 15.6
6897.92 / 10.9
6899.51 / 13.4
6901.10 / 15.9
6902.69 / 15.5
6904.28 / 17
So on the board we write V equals 15.5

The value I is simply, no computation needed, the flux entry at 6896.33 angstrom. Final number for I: 15.6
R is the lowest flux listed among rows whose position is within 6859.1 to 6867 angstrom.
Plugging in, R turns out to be 13.4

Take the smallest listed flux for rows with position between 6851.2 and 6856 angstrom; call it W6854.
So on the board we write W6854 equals 10.6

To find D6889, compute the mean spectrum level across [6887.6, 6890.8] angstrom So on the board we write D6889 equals 17.5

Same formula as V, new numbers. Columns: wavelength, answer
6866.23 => 14.2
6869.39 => 12.2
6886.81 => 13.7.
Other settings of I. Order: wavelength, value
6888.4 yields 18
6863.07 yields 16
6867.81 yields 14.1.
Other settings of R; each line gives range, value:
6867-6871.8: 12.2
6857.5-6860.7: 12.6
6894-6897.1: 12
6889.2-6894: 14.3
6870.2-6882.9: 11.1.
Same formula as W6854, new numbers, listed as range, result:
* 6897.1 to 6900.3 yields 10.9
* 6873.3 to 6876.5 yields 12.4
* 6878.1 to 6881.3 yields 17.9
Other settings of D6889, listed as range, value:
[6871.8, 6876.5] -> 13.3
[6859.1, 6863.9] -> 15.1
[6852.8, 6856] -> 12.3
